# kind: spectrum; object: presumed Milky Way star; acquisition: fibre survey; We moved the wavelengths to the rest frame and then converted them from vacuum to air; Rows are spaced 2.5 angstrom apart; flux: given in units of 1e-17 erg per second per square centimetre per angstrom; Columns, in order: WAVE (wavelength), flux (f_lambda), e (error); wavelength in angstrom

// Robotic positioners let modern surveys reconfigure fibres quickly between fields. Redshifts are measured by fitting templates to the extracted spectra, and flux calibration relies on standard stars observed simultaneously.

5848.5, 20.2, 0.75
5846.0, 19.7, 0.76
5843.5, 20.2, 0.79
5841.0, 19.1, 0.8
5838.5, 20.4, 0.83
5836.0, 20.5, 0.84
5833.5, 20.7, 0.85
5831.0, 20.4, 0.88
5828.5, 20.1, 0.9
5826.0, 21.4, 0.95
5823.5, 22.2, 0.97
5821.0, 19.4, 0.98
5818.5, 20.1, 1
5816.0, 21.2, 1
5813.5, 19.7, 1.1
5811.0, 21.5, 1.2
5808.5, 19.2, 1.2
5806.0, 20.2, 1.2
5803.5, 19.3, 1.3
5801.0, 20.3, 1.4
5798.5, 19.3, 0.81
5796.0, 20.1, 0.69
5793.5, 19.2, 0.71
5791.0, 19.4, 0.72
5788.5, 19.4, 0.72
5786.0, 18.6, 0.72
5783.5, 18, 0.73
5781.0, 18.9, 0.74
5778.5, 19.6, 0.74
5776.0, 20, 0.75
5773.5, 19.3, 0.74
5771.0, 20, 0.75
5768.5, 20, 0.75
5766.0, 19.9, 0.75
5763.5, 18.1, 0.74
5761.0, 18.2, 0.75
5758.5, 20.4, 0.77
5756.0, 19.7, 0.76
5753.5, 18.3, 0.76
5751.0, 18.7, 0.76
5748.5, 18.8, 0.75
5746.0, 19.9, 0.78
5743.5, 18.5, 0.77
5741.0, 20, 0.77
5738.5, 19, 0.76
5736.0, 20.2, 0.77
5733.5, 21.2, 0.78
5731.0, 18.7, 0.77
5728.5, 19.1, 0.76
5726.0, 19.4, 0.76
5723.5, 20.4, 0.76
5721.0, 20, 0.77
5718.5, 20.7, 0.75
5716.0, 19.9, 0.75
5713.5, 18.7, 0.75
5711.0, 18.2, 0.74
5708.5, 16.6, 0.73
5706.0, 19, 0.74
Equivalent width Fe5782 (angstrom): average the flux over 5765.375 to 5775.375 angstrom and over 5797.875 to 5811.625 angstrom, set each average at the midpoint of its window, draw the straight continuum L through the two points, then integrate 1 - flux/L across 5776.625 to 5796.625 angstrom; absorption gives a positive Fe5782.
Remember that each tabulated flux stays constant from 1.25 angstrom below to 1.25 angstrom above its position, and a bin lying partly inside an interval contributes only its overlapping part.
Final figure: 0.7 angstrom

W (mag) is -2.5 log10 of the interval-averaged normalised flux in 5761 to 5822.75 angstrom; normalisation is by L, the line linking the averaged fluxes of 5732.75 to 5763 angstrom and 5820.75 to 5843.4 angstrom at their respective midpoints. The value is 0.019 mag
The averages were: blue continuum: 19.3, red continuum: 20.5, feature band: 19.6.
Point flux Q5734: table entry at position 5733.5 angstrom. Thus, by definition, 21.2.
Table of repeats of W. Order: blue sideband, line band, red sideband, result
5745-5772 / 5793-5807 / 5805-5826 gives 0.02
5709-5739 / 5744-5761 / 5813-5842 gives 0.04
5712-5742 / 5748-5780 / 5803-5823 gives 0.03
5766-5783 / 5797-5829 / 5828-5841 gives -0.01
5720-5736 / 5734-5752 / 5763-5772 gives 0.02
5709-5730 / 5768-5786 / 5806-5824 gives 0.04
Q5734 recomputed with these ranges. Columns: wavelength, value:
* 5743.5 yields 18.5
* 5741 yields 20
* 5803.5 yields 19.3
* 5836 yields 20.5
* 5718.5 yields 20.7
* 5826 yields 21.4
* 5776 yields 20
